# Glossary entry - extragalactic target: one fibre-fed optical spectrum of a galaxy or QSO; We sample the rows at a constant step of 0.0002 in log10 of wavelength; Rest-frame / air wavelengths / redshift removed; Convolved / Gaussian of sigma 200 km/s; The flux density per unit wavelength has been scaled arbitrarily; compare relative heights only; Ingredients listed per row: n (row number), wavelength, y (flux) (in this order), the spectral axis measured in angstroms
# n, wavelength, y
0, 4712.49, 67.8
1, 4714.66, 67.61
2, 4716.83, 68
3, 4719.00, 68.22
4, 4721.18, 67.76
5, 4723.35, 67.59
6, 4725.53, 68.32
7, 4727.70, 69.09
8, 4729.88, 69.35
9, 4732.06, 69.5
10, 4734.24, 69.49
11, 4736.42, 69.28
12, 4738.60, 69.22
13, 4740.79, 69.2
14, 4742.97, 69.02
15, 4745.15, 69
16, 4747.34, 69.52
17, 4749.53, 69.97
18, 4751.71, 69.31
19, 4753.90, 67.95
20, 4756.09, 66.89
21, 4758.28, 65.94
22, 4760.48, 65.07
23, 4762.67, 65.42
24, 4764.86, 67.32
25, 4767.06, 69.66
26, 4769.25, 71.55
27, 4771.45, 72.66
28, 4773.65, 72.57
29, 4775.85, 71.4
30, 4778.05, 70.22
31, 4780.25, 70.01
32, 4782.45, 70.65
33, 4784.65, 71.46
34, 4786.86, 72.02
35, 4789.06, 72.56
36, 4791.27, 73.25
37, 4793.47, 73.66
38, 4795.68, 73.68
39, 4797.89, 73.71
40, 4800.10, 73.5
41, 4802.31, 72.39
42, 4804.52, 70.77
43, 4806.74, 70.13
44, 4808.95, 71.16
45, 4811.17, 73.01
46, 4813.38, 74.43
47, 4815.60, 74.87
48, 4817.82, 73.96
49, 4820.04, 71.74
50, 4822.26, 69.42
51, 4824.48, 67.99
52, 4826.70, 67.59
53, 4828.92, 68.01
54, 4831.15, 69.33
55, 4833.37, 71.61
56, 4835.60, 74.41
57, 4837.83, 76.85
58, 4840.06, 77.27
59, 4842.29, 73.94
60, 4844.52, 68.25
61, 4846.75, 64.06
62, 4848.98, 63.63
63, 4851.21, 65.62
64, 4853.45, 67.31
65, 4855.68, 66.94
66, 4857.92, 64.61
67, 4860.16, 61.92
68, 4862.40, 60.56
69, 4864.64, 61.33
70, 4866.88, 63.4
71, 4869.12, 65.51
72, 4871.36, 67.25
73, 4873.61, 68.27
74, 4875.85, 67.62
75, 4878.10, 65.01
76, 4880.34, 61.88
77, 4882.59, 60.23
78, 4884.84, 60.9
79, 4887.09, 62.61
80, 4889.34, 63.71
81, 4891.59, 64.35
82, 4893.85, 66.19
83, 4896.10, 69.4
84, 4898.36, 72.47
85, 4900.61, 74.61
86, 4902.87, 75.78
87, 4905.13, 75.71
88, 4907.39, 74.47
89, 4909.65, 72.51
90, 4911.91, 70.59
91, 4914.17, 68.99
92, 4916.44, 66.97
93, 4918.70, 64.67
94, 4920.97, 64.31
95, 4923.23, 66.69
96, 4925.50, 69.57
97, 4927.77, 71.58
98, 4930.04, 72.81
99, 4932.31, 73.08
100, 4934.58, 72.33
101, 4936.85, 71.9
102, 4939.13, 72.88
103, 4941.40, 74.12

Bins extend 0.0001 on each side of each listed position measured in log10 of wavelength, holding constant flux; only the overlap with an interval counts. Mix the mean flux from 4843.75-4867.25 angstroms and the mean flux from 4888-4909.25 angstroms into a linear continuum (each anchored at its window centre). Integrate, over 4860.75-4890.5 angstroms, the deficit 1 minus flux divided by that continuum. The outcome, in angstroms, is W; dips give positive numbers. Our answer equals 1.59 angstroms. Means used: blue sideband 64.3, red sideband 70.7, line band 63.7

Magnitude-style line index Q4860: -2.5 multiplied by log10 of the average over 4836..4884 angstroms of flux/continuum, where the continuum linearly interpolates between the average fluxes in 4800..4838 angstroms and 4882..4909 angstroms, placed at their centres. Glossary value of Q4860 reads 0.06 mag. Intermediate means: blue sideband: 71.6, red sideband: 68.6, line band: 66.3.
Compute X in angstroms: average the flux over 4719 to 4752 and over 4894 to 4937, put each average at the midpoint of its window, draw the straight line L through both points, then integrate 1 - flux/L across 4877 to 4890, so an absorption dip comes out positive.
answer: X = 1.5 angstroms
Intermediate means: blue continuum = 69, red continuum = 70.9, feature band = 62.4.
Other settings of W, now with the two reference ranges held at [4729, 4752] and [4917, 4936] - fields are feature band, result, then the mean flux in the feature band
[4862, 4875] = 0.9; 64.7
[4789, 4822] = -1.6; 72.8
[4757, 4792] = -0.4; 70.1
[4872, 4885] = 0.9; 64.3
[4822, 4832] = 0.1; 68.4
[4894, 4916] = -0.9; 72.3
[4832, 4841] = -0.7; 74.8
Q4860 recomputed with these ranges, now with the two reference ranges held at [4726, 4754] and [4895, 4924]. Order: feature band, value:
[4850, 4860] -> 0.072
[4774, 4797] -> -0.036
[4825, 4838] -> -0.012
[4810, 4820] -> -0.059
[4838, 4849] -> -0.009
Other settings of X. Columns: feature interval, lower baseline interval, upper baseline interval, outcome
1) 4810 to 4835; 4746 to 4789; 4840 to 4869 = -1.5 angstroms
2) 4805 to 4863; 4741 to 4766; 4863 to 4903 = -2.7 angstroms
